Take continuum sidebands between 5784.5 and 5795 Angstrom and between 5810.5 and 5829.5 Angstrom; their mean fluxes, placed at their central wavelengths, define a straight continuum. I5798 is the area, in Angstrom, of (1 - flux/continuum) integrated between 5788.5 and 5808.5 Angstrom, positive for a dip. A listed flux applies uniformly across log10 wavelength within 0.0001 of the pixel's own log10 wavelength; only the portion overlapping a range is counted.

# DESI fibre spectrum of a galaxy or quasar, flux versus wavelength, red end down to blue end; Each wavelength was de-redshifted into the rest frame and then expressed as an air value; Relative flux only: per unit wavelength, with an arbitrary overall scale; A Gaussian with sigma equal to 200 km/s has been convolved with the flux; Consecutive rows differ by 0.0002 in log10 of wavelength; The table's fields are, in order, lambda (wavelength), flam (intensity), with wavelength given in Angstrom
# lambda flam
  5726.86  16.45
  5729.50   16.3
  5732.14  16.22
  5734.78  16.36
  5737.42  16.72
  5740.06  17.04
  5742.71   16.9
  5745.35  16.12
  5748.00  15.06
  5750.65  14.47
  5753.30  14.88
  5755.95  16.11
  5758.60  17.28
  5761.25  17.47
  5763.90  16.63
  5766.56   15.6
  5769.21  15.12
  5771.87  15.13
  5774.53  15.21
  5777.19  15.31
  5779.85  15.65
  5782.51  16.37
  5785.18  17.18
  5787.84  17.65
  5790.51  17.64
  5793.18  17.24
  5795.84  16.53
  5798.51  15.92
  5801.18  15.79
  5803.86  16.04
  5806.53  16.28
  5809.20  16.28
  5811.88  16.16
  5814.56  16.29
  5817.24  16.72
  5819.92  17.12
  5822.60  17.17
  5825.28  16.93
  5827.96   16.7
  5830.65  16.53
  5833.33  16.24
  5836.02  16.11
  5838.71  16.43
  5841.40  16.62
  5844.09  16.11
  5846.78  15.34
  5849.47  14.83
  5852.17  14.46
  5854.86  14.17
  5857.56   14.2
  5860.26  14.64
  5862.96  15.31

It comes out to 0.8 Angstrom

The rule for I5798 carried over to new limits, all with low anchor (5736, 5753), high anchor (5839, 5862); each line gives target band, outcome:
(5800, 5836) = -2.6 Angstrom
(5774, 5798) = -1.4 Angstrom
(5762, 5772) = 0.0 Angstrom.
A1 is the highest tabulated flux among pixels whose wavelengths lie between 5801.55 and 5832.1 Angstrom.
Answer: 17.17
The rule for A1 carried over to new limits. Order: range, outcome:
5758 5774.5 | 17.47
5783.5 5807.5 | 17.65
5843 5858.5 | 16.11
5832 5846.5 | 16.62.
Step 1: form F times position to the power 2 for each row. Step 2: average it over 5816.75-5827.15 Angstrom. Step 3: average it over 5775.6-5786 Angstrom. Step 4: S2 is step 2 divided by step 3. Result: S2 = 1.07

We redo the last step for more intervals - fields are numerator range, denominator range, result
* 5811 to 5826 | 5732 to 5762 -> 1.06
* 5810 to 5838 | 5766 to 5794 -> 1.04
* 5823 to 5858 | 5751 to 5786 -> 1.02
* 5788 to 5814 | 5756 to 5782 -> 1.04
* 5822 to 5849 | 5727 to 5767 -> 1.04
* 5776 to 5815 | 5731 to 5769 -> 1.03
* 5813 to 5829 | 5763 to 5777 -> 1.11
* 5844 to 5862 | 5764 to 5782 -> 0.98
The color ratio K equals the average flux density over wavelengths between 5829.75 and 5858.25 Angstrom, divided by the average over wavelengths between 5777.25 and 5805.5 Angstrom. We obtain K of 0.94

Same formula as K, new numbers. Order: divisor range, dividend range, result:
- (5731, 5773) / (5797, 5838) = 1.02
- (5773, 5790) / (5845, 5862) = 0.90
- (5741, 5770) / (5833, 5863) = 0.96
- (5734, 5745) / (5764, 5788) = 0.95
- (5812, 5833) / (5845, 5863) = 0.88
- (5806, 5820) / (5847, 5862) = 0.89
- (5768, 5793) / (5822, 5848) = 1.01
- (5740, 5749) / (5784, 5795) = 1.07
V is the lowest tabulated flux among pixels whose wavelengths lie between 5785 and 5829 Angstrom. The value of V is 15.79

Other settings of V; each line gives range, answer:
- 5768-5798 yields 15.12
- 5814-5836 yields 16.24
